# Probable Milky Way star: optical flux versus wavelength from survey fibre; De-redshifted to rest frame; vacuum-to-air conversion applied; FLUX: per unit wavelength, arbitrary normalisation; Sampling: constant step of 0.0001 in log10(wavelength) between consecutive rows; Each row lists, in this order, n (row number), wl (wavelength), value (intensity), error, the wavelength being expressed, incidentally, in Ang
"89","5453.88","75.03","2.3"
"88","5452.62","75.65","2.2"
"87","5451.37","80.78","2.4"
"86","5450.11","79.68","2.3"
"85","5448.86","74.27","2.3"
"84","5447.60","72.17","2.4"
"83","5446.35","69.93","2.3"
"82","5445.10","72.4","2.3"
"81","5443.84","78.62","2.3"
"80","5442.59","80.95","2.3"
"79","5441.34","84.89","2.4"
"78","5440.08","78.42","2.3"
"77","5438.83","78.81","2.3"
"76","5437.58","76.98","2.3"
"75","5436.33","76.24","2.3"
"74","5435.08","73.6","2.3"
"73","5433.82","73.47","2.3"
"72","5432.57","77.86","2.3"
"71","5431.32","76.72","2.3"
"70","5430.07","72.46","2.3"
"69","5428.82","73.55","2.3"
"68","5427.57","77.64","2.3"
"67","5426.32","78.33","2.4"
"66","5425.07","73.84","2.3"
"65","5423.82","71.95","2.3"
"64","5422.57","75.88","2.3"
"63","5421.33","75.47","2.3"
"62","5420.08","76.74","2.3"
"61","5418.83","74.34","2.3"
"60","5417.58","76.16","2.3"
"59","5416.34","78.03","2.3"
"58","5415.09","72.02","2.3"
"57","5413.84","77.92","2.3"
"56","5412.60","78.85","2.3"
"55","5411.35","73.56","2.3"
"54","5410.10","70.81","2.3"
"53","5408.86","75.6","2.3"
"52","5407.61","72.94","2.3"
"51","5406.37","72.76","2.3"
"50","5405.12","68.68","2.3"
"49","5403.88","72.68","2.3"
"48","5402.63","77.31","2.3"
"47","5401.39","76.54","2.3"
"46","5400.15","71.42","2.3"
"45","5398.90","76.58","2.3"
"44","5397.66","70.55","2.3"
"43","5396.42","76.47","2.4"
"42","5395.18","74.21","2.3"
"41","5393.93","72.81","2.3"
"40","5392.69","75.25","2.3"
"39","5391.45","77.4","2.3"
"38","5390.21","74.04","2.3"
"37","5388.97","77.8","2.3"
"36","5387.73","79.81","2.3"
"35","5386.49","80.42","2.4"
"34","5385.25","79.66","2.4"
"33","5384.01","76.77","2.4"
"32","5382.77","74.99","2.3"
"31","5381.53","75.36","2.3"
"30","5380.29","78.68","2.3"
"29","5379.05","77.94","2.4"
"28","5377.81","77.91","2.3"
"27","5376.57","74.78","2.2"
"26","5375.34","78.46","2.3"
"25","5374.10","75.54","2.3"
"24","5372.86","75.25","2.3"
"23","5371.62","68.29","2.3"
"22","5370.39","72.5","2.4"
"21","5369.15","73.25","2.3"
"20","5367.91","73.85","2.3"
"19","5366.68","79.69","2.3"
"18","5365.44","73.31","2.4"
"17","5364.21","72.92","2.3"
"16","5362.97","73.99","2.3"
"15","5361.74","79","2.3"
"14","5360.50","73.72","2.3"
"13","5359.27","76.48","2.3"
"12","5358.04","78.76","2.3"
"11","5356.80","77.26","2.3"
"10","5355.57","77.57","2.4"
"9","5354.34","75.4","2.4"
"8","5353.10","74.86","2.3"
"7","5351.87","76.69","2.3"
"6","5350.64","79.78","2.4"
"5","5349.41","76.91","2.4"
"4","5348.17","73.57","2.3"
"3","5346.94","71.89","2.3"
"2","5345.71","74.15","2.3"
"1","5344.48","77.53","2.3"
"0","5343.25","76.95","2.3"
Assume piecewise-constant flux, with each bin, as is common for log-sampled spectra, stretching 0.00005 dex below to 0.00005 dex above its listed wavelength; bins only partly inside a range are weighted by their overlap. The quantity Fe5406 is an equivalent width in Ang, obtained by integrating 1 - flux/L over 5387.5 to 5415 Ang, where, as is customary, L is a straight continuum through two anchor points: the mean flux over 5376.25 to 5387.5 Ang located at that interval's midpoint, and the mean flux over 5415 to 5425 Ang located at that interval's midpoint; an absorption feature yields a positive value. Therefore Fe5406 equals 0.6 Ang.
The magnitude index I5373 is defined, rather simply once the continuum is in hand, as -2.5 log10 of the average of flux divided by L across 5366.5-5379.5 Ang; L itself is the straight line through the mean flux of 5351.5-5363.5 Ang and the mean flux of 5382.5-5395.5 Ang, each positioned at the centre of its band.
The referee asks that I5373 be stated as 0.02 mag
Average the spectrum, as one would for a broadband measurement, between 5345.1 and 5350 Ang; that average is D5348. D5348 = 74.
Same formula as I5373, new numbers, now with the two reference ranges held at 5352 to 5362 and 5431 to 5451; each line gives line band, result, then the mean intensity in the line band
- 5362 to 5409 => 0.019 mag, 75.2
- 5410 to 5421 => 0.015 mag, 75.6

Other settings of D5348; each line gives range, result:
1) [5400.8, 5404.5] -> 75.5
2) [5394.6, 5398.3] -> 73.9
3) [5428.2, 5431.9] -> 74.2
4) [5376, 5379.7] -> 76.8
